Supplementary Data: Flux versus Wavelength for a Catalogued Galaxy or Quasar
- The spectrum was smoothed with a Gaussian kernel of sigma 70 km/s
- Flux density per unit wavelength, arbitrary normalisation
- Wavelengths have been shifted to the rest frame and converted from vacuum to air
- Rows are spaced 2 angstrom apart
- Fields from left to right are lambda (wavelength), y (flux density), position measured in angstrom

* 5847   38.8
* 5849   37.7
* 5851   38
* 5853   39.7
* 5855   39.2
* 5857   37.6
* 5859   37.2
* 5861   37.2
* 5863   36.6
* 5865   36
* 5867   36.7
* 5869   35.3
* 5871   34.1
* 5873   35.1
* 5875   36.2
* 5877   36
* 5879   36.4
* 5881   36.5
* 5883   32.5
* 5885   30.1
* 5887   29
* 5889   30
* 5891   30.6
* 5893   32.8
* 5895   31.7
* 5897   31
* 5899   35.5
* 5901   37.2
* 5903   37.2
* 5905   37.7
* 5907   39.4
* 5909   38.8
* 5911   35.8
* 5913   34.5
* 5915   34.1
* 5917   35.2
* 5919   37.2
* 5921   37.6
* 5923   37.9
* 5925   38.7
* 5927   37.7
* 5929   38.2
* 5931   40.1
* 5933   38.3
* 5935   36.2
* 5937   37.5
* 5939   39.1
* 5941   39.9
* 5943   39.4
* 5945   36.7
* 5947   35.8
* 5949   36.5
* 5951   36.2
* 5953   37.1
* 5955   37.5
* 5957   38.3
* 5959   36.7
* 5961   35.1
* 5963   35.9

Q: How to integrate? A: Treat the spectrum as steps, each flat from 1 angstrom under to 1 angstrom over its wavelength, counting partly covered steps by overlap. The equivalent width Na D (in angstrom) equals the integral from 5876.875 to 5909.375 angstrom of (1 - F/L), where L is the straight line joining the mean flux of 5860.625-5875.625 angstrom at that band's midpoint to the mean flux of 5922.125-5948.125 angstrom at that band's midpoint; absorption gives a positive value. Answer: 2.28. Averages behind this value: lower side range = 35.8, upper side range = 38.1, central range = 34.1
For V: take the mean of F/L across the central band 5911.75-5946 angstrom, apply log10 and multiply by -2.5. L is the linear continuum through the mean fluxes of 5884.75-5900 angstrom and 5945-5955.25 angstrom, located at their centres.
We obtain -0.09 mag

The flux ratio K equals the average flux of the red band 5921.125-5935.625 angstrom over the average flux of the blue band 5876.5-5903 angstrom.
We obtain 1.2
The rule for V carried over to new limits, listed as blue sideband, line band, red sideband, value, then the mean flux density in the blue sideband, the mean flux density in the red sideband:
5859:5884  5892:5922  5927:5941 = 0.05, 35.8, 38.3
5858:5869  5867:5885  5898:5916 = 0.05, 36.6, 36.7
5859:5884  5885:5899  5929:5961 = 0.17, 35.8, 37.6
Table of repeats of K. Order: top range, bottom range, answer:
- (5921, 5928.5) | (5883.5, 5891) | 1.27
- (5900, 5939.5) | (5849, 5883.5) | 1.02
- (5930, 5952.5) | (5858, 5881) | 1.05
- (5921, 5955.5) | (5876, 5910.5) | 1.10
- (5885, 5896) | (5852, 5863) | 0.81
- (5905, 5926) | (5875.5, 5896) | 1.13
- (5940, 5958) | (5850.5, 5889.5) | 1.06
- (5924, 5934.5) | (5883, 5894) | 1.25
